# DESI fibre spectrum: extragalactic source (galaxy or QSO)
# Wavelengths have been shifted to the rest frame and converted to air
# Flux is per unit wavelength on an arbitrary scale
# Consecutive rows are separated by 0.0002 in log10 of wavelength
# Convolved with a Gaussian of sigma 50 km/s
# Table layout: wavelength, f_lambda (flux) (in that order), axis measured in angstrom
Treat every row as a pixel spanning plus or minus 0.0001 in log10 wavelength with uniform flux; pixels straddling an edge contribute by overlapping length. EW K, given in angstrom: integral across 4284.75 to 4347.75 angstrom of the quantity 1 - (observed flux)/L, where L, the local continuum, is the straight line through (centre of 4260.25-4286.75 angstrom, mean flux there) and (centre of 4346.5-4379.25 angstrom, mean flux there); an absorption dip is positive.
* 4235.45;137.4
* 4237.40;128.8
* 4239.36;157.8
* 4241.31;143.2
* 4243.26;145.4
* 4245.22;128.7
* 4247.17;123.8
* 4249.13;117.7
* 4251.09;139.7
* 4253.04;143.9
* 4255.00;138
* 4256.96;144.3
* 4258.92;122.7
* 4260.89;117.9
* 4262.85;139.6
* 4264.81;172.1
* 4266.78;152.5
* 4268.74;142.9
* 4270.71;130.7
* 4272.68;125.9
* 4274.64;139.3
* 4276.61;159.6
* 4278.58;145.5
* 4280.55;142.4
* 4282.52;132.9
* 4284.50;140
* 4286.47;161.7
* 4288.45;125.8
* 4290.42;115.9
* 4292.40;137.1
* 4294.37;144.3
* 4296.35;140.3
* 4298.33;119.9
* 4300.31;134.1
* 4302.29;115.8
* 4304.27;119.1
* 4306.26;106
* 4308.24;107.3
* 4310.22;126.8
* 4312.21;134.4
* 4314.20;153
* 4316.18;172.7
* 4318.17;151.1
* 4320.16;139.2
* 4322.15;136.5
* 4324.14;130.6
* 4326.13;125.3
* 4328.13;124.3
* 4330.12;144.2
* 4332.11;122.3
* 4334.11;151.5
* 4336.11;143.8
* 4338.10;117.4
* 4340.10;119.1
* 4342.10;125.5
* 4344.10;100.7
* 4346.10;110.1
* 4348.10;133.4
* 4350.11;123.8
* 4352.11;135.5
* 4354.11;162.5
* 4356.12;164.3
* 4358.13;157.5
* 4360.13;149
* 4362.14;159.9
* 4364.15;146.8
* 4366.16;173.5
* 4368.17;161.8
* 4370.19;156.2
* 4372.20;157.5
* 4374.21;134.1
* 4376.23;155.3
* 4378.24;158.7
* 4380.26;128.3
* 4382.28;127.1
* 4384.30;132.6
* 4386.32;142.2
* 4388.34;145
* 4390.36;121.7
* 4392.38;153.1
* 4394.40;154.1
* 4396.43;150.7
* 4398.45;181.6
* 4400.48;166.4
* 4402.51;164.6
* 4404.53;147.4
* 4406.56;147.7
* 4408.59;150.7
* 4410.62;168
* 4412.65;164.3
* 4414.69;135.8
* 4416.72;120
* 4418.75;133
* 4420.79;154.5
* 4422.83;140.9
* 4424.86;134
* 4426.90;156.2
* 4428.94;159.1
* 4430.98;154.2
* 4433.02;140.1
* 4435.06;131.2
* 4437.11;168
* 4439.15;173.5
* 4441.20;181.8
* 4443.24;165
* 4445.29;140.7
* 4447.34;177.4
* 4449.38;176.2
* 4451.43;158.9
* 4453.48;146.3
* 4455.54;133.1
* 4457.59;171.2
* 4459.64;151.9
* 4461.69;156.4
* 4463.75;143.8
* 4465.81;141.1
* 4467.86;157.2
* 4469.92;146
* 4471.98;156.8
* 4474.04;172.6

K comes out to 6.8 angstrom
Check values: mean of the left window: 143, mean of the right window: 151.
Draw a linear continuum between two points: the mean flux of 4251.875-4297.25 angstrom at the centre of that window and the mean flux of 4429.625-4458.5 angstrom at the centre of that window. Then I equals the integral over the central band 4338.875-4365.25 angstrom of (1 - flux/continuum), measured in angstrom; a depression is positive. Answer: 1.9 angstrom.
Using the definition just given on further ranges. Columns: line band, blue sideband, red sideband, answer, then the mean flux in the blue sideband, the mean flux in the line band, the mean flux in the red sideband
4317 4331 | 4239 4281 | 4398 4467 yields 0.8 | 139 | 136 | 154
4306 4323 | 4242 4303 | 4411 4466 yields 0.4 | 137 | 138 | 153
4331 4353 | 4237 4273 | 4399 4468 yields 3.0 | 138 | 126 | 153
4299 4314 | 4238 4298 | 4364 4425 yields 2.1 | 139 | 122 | 149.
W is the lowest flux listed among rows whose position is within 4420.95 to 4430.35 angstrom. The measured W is 134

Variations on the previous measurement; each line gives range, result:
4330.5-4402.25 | 100.7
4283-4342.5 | 106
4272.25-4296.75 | 115.9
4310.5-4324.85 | 130.6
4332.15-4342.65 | 117.4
